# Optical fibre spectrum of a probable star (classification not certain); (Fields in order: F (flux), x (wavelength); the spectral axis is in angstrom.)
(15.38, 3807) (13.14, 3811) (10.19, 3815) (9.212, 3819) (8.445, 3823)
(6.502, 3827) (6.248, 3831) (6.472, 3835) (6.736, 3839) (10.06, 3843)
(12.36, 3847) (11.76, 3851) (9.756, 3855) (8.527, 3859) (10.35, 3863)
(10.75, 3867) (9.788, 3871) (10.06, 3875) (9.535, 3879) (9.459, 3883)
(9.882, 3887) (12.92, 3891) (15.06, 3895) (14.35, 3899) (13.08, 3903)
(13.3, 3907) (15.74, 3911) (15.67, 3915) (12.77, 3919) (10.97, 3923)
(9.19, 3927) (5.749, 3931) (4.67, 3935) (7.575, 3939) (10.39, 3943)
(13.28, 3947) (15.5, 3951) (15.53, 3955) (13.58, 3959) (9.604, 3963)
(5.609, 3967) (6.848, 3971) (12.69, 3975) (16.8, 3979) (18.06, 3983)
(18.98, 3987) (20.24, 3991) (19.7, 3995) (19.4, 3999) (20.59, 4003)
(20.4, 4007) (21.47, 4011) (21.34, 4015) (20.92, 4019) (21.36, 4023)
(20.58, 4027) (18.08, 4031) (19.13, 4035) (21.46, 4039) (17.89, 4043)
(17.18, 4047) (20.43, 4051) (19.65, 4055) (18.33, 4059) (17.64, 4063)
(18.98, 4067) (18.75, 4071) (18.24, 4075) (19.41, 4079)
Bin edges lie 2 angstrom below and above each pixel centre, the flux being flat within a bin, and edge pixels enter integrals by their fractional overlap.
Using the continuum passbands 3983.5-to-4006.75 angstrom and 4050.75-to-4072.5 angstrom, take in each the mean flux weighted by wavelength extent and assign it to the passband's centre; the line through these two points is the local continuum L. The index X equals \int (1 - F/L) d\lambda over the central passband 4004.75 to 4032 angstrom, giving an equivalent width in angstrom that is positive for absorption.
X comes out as -1.8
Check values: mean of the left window 19.7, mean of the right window 18.9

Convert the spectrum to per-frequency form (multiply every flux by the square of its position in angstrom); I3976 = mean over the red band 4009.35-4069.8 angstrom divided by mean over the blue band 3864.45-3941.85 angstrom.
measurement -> 1.90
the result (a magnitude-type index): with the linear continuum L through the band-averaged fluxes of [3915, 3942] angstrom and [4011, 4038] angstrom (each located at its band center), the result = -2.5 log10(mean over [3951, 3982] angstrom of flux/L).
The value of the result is 0.12 mag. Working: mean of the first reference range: 9.09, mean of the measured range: 12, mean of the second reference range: 20.4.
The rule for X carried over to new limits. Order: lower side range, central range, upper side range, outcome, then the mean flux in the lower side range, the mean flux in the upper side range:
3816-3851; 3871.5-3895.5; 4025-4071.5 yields 0.4 angstrom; 8.51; 19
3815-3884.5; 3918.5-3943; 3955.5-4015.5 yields 9.1 angstrom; 9.2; 16.2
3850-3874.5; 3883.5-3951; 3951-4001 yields 3.4 angstrom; 10.1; 14.8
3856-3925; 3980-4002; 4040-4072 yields -4.4 angstrom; 11.9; 18.7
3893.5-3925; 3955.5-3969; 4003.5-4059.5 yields 5.1 angstrom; 13.8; 19.9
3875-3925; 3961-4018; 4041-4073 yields -1.6 angstrom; 12.6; 18.6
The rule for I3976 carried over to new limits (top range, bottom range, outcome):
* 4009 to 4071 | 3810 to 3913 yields 2.04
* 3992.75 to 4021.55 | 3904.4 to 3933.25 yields 1.81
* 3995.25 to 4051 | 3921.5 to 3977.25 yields 2.05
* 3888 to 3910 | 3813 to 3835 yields 1.78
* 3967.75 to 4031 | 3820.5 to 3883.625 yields 2.16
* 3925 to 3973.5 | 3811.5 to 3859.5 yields 1.16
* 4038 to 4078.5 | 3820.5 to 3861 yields 2.41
